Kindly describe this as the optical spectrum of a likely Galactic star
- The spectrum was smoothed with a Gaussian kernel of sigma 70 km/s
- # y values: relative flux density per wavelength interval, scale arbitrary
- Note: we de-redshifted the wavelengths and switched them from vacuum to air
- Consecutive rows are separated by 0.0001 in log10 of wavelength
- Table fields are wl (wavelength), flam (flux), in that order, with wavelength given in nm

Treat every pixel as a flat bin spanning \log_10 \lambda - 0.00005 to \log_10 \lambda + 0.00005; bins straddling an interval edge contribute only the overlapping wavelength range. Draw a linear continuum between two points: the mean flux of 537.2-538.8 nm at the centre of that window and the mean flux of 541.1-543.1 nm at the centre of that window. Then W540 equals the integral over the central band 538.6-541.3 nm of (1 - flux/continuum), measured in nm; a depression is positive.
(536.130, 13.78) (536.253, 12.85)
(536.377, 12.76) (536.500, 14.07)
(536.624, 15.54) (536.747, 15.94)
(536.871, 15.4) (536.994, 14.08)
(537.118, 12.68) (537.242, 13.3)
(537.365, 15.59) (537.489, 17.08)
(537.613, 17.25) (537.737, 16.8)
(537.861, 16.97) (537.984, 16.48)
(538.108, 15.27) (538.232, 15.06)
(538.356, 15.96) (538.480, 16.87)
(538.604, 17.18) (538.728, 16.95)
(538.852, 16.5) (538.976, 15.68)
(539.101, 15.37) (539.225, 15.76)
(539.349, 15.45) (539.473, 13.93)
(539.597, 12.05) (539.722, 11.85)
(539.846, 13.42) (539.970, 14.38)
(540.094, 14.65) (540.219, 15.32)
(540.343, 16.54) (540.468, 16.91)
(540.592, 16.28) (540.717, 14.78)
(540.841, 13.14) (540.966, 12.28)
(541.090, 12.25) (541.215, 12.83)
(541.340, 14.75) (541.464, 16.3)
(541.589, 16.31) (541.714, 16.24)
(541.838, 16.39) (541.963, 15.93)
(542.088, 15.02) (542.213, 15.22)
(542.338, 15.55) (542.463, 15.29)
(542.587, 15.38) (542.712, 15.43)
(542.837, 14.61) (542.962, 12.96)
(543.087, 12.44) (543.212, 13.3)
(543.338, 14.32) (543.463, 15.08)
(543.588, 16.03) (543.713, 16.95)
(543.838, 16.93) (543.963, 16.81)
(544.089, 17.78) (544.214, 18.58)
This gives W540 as 0.18 nm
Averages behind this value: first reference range 16.3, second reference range 15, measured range 14.6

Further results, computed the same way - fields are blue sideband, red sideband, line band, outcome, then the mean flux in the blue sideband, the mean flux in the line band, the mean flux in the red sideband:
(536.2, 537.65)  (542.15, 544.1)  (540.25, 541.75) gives 0.01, 14.7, 14.9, 15.2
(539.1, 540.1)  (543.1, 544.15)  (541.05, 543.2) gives 0.03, 14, 14.9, 15.7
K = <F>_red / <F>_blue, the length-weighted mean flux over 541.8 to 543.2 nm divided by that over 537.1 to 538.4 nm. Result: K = 0.9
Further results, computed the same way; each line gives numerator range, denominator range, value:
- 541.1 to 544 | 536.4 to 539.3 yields 0.97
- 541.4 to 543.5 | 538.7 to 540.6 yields 1.00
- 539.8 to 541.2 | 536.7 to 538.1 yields 0.93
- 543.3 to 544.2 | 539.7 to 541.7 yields 1.13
